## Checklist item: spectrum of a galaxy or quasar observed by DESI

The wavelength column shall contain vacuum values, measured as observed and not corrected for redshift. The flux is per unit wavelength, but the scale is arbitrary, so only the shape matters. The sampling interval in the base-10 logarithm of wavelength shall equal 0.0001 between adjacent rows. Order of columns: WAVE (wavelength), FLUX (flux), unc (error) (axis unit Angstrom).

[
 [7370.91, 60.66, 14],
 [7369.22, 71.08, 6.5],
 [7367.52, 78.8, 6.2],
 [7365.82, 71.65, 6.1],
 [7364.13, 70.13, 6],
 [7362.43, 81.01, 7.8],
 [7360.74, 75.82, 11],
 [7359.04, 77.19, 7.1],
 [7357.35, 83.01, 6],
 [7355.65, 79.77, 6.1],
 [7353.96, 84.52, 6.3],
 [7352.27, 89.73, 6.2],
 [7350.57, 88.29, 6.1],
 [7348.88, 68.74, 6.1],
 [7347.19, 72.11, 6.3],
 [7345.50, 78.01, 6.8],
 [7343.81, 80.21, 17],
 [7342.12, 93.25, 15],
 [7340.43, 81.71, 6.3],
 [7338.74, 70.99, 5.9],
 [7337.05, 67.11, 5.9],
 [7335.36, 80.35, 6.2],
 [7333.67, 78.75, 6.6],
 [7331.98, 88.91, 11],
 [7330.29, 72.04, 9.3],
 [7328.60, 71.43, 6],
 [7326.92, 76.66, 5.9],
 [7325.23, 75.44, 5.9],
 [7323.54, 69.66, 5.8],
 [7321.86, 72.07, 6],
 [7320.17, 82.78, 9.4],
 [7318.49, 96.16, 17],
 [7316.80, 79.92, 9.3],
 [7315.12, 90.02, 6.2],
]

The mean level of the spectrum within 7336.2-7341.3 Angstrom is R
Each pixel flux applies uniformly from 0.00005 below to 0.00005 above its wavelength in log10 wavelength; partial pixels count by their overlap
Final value 73.4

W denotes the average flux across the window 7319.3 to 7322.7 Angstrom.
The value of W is 77.7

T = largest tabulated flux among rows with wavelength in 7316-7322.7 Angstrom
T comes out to 96.16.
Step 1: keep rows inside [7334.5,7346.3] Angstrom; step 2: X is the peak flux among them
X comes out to 93.25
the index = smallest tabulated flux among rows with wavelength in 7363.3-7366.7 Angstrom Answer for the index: 70.13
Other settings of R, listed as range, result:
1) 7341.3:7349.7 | 78.5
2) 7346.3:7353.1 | 79.7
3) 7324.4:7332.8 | 76.9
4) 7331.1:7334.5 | 83.6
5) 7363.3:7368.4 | 73.5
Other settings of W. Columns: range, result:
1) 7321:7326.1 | 72.4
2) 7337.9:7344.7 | 81.6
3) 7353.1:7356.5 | 82.3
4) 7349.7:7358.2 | 85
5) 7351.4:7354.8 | 87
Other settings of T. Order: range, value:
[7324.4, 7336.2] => 88.91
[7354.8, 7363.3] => 83.01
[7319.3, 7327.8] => 82.78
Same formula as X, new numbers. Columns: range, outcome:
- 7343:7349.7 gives 80.21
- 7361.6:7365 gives 81.01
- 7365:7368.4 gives 78.8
